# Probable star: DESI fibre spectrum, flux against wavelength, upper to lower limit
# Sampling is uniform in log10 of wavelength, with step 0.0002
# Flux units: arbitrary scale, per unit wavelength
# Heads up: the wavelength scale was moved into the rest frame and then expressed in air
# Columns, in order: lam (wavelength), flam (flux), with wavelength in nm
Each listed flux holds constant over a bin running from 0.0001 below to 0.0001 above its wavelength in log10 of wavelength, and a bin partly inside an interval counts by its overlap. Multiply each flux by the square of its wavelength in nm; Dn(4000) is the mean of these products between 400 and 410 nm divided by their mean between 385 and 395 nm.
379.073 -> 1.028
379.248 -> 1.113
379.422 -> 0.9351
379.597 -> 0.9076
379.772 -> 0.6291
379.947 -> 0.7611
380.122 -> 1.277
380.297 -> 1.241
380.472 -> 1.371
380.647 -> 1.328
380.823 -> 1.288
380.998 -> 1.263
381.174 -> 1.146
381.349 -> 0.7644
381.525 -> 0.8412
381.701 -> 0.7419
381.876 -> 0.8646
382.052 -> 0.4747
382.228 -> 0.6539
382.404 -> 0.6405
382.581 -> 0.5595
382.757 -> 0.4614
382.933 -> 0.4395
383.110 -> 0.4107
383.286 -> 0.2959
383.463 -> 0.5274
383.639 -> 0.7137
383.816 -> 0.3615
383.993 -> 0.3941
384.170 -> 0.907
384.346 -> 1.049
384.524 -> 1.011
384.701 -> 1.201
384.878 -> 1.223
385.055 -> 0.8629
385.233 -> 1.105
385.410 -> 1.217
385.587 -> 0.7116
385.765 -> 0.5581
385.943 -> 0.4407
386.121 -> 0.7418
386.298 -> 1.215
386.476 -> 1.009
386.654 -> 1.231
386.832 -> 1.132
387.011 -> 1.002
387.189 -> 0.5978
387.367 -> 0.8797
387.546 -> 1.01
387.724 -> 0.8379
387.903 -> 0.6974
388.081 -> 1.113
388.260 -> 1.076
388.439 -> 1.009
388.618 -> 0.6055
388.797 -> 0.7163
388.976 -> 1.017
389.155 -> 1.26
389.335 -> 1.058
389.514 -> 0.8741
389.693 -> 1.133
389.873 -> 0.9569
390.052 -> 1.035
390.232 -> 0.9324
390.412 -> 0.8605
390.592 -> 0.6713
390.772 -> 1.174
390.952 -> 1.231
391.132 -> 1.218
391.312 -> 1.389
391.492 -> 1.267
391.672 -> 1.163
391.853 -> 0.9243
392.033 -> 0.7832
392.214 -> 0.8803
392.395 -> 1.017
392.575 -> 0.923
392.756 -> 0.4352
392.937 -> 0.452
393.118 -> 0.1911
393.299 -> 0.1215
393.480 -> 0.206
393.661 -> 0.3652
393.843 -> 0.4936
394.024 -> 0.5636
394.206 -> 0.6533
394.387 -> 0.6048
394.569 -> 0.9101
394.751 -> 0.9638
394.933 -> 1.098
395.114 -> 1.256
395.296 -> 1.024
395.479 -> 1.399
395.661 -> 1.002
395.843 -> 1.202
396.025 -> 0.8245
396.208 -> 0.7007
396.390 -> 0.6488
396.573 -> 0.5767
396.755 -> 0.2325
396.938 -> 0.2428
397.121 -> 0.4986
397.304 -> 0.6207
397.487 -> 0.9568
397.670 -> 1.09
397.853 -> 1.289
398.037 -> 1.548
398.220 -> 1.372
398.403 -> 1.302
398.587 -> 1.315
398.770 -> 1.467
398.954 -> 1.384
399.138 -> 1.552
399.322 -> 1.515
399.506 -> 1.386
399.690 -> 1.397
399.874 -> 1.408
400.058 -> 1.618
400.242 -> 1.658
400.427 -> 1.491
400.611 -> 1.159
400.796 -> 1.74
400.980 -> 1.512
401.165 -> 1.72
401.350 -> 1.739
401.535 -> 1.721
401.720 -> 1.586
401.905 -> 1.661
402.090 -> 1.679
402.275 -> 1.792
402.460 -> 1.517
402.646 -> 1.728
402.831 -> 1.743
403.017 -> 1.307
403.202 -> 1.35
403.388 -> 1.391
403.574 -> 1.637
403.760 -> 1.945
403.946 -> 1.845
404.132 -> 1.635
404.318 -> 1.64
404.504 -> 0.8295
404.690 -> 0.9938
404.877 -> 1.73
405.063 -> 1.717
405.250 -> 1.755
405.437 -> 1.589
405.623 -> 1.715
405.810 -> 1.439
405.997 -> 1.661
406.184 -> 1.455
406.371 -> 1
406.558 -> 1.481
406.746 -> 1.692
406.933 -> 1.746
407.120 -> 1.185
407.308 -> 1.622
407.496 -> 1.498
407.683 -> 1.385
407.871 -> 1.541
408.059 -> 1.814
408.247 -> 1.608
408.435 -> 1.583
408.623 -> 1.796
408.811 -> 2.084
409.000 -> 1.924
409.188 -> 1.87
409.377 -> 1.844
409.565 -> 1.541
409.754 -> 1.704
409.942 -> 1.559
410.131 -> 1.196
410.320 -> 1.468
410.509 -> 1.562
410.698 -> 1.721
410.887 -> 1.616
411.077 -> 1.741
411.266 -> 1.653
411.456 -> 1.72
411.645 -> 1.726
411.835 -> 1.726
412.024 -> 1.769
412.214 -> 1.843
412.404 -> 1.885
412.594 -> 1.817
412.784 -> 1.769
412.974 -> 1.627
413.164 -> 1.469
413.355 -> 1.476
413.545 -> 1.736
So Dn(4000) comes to 2.0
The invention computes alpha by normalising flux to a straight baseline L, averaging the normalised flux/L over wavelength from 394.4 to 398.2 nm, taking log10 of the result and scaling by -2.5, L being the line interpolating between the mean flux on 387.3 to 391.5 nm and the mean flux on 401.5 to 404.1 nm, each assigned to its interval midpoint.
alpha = 0.41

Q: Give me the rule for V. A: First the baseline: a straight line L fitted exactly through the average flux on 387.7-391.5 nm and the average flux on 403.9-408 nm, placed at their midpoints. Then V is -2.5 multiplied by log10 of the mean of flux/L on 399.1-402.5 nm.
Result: -0.17 mag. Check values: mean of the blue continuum 1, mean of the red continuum 1.51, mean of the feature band 1.57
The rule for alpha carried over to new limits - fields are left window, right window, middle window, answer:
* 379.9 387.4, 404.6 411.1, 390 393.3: 0.22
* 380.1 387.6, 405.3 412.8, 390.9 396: 0.34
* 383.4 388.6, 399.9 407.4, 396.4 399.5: 0.27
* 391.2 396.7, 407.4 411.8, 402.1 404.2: -0.24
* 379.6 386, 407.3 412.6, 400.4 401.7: -0.13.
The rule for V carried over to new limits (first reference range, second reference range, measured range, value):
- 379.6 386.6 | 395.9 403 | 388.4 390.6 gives 0.09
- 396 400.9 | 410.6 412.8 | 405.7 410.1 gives -0.02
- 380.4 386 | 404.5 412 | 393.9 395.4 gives 0.31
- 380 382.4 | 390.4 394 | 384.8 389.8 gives -0.07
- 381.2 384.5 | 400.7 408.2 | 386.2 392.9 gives -0.07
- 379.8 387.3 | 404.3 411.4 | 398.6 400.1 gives -0.10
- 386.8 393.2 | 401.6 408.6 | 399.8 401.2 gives -0.12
